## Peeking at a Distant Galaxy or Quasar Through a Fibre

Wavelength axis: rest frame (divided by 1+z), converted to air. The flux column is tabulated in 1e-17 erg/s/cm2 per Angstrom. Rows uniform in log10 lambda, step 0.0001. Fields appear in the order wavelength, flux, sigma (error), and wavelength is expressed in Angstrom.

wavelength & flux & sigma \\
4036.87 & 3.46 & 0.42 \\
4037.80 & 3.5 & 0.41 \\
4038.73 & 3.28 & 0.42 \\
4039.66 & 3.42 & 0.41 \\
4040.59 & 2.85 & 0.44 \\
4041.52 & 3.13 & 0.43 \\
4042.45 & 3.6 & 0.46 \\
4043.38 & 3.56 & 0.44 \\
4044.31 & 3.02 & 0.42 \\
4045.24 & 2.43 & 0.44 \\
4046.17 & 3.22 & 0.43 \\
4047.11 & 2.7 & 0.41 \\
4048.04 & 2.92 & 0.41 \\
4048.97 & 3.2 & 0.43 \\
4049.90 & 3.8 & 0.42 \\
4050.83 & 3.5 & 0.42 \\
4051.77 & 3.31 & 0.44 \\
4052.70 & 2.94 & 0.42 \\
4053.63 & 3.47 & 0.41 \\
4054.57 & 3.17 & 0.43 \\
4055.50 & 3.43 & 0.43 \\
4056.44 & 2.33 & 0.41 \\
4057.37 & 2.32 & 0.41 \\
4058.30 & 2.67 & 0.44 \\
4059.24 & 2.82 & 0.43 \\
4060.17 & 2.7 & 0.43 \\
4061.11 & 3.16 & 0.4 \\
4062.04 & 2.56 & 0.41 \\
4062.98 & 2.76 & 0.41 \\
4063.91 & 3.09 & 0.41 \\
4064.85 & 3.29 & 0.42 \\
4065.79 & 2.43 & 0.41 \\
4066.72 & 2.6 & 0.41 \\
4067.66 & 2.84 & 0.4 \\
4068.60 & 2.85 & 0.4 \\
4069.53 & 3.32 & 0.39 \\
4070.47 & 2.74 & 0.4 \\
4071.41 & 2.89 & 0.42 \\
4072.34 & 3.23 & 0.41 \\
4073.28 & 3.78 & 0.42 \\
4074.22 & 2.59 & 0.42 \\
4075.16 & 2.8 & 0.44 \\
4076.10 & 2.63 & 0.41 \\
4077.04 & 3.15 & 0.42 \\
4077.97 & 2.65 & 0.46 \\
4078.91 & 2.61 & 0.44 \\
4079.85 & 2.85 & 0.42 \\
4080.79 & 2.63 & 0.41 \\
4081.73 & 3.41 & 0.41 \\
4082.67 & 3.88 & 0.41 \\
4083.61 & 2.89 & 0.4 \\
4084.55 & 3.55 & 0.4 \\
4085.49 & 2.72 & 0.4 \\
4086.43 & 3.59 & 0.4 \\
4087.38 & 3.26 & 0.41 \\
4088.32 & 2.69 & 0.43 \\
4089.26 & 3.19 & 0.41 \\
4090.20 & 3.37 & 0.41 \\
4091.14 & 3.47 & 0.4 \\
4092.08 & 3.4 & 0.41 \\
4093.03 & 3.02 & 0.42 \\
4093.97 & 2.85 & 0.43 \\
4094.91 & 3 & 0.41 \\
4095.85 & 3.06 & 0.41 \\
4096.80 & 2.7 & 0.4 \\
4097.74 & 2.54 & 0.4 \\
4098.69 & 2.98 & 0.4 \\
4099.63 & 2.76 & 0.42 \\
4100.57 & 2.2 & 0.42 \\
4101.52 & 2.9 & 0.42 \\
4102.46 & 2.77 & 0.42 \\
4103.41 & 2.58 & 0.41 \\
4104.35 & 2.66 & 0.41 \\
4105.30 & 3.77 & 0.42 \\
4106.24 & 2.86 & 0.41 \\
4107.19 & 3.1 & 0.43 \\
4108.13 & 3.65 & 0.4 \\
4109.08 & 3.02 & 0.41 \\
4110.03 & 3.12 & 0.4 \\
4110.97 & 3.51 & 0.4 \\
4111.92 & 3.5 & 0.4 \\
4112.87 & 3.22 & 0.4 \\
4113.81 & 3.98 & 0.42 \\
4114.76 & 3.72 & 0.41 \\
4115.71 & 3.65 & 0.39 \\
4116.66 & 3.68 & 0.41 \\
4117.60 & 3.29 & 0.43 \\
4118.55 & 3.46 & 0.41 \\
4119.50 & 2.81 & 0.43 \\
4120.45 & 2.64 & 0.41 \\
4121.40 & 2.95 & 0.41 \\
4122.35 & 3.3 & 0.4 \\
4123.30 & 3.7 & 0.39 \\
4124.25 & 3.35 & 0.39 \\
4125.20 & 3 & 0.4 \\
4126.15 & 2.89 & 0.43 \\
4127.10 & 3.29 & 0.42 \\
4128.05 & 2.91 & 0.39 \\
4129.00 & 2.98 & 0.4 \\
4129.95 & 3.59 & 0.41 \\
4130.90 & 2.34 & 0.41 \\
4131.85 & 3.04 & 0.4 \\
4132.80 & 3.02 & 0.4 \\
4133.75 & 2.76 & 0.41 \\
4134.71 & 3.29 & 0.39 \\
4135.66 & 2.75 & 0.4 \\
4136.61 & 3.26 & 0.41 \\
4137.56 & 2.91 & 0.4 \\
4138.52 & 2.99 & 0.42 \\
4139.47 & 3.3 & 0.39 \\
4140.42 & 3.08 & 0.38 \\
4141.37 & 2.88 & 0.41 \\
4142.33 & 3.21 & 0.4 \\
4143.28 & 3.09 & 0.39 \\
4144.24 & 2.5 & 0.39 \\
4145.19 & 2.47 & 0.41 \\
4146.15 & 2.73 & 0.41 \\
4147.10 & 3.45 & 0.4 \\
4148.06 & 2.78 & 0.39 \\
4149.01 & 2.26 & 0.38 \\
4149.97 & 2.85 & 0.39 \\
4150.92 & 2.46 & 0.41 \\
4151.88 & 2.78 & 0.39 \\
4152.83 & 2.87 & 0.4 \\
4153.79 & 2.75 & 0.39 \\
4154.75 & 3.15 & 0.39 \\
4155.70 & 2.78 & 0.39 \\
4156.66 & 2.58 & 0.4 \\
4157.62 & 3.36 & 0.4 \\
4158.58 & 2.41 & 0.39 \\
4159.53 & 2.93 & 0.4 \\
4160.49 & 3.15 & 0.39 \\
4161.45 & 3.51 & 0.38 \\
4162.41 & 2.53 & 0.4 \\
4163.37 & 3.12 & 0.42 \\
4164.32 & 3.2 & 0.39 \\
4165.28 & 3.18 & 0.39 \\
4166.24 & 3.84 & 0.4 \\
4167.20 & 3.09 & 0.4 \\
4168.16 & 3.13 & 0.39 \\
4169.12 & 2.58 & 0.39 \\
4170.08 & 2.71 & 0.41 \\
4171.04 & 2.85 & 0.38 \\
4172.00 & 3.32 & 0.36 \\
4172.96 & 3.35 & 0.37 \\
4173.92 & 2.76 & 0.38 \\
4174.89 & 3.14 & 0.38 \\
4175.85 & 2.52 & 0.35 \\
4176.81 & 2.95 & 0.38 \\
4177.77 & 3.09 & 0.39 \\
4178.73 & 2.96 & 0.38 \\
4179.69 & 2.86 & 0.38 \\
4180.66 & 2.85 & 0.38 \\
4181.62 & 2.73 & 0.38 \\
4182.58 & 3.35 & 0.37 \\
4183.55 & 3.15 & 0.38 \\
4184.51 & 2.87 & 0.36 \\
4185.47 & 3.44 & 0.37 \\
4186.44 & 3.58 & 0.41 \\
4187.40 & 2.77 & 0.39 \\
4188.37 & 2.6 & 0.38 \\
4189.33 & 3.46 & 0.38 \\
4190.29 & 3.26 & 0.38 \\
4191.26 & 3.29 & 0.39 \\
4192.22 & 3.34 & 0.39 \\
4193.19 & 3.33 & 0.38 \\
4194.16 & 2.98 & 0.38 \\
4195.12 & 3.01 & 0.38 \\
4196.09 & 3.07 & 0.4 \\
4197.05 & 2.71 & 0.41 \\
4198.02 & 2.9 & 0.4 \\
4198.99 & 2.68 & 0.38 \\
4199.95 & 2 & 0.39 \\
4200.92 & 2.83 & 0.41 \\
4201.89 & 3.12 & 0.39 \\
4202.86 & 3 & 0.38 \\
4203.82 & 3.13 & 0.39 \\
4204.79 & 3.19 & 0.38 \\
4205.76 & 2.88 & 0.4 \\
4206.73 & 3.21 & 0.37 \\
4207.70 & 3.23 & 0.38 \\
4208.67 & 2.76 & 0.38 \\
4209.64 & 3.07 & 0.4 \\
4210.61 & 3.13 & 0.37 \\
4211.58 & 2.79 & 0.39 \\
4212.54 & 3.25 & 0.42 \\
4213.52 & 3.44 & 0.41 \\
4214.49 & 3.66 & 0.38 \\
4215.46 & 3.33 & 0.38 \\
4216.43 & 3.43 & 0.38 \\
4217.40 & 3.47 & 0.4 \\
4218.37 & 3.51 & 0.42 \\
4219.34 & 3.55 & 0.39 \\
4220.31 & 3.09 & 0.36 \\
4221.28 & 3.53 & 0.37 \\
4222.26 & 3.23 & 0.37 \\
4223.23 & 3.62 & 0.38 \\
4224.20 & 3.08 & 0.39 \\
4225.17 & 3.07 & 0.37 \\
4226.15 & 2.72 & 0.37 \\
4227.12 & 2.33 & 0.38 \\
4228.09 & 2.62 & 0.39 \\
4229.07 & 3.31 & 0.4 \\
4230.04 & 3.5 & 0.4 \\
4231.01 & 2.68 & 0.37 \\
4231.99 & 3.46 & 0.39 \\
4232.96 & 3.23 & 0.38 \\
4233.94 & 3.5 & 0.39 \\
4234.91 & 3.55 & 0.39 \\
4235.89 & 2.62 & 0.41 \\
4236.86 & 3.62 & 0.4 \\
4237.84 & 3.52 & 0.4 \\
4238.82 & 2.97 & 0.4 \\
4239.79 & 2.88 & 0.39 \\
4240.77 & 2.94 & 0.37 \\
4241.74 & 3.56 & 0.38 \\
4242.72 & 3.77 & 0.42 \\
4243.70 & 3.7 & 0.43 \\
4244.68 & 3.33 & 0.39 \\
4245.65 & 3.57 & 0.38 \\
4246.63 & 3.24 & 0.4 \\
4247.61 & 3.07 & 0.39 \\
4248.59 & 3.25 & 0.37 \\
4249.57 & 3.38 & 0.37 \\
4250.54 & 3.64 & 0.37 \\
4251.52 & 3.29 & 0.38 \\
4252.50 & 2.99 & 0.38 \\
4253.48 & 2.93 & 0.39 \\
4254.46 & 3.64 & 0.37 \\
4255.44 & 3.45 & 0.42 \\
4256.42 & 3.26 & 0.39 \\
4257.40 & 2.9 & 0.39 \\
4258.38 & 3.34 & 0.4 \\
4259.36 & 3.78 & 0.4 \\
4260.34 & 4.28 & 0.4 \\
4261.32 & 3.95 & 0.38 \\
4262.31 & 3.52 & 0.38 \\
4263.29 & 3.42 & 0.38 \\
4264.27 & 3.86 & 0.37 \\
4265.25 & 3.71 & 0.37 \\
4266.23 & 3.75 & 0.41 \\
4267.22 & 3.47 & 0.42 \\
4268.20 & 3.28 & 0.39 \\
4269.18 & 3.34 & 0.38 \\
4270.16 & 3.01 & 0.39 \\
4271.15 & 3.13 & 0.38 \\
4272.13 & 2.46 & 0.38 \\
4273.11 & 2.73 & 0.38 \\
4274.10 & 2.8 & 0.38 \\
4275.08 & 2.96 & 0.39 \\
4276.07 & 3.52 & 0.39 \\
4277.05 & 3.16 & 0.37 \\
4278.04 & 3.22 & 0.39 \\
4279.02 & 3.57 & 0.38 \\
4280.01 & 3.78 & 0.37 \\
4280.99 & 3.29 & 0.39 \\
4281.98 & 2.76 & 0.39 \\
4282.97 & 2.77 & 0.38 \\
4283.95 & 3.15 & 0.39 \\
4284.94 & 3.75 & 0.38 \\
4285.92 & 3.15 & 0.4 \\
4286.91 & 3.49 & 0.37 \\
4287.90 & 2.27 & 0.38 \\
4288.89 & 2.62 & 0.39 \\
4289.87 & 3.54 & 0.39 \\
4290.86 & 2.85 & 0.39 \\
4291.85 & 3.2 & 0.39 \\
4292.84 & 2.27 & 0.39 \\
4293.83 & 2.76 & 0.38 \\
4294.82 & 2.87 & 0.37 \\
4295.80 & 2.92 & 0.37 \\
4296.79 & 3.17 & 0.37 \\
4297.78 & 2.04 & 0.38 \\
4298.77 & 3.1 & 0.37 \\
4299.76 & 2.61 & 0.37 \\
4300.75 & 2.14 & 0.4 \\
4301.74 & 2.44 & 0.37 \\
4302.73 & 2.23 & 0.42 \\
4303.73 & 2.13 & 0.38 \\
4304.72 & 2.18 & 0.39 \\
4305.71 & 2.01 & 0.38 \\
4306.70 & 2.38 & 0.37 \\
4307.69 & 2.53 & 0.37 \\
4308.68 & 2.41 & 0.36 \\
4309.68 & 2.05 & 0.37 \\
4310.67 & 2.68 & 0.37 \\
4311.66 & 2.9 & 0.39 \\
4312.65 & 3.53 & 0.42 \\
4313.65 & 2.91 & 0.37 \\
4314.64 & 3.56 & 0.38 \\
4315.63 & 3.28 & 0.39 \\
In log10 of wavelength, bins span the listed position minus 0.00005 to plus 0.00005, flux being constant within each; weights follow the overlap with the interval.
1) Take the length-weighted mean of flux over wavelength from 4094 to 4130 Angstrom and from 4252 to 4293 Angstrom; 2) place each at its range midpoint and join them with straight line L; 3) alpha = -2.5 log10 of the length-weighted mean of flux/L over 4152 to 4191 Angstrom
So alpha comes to 0.05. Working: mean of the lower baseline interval 3.13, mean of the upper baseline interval 3.25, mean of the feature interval 3.02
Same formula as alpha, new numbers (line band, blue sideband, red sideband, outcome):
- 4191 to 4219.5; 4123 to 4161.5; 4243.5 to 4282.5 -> 0.018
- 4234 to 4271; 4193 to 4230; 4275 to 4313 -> -0.151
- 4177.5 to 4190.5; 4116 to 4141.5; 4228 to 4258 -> 0.042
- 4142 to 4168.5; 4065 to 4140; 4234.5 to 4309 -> 0.055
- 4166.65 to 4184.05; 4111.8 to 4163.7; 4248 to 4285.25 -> 0.054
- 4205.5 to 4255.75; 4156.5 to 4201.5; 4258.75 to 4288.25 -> -0.022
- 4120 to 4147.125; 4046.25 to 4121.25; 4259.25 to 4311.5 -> 0.007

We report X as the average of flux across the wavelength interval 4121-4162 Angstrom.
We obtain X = 2.97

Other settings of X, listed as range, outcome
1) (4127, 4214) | 2.99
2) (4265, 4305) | 2.96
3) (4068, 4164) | 3.03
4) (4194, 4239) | 3.12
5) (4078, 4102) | 3.01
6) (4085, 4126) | 3.14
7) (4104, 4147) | 3.14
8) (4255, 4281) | 3.37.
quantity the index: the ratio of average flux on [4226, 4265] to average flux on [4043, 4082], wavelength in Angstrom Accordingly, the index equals 1.1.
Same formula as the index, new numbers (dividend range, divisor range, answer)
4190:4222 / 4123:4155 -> 1.06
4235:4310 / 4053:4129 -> 1.01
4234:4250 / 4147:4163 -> 1.16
